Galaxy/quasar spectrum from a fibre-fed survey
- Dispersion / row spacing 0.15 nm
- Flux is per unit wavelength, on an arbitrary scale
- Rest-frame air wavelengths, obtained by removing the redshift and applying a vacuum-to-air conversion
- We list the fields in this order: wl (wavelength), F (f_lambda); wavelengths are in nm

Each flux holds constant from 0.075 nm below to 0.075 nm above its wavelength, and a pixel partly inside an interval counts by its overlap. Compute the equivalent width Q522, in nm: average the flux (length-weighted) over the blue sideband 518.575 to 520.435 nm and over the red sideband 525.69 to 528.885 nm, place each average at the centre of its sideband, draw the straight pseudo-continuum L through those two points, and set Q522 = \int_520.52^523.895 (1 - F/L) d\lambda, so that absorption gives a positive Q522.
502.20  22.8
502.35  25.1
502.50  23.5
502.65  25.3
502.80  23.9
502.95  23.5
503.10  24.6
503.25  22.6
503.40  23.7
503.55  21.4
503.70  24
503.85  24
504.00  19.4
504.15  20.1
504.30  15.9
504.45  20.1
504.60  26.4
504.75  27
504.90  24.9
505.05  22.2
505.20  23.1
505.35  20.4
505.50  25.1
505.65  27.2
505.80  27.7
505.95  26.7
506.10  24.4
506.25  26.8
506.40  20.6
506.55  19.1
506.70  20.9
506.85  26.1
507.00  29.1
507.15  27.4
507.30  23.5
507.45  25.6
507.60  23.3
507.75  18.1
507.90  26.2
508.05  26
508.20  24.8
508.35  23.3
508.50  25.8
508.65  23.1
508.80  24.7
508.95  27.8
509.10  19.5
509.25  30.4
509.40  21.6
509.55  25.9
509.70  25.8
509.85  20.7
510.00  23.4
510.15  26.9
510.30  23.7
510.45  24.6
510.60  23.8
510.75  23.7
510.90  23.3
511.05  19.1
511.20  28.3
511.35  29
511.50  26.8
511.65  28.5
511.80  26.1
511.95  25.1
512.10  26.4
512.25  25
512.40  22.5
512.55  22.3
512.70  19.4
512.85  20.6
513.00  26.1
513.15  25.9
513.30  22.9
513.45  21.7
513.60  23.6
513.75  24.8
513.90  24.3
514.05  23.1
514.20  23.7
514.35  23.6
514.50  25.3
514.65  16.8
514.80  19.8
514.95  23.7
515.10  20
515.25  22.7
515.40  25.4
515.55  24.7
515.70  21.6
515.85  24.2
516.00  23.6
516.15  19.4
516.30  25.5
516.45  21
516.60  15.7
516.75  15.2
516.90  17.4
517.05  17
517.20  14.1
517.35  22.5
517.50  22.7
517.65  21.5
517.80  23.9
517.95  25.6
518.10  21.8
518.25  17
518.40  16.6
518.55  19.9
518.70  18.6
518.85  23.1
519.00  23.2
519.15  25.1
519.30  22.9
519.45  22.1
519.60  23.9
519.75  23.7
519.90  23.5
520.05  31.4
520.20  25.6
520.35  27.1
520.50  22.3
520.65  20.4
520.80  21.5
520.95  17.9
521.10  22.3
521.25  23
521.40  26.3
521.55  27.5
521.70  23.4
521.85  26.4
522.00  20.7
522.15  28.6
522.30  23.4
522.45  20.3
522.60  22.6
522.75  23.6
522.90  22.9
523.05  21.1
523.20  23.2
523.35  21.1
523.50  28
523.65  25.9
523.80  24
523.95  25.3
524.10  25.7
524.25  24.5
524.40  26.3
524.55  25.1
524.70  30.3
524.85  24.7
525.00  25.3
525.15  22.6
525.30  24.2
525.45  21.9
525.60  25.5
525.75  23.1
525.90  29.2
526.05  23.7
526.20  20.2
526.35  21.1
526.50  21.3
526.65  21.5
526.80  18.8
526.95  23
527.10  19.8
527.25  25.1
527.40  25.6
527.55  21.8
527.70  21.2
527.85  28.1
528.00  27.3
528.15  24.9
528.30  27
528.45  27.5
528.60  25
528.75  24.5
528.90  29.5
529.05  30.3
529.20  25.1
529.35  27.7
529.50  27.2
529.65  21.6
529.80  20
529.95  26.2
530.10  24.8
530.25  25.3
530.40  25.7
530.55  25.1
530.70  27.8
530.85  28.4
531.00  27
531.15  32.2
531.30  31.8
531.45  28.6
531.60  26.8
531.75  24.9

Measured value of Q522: 0.09 nm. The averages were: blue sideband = 24.1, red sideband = 23.9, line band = 23.4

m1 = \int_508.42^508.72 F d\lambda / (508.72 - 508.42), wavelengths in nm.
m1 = 24.5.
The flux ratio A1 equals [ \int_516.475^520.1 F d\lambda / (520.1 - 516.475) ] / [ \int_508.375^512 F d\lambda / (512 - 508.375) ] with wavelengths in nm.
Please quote 0.8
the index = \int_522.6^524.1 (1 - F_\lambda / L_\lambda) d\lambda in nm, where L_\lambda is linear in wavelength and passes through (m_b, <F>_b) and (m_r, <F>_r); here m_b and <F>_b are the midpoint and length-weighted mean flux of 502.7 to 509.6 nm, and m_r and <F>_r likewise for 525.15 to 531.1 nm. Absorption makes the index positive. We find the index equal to 0.036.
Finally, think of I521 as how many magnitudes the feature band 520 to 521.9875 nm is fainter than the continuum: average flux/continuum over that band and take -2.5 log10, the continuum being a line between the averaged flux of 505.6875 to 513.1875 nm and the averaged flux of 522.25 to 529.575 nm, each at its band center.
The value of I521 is 0.02 mag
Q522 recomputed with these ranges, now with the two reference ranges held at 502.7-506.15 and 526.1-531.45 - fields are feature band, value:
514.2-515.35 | 0.107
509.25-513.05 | -0.089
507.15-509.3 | -0.071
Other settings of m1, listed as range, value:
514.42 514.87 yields 20.7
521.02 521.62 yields 24.7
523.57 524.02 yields 25.1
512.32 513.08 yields 22.2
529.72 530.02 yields 23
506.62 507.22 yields 25.8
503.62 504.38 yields 20.7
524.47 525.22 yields 25.6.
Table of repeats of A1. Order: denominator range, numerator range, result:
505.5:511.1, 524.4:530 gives 1.01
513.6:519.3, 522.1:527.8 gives 1.10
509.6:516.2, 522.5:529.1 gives 1.03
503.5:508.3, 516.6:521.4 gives 0.92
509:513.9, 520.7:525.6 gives 0.99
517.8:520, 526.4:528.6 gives 1.08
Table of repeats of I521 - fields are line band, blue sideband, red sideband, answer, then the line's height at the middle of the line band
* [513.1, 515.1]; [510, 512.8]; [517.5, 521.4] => 0.051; 24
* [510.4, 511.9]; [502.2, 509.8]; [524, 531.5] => -0.048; 24.2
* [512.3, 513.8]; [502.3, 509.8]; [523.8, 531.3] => 0.061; 24.3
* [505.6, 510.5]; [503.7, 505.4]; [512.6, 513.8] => -0.091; 22.6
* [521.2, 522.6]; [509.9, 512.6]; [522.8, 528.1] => -0.006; 24.2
